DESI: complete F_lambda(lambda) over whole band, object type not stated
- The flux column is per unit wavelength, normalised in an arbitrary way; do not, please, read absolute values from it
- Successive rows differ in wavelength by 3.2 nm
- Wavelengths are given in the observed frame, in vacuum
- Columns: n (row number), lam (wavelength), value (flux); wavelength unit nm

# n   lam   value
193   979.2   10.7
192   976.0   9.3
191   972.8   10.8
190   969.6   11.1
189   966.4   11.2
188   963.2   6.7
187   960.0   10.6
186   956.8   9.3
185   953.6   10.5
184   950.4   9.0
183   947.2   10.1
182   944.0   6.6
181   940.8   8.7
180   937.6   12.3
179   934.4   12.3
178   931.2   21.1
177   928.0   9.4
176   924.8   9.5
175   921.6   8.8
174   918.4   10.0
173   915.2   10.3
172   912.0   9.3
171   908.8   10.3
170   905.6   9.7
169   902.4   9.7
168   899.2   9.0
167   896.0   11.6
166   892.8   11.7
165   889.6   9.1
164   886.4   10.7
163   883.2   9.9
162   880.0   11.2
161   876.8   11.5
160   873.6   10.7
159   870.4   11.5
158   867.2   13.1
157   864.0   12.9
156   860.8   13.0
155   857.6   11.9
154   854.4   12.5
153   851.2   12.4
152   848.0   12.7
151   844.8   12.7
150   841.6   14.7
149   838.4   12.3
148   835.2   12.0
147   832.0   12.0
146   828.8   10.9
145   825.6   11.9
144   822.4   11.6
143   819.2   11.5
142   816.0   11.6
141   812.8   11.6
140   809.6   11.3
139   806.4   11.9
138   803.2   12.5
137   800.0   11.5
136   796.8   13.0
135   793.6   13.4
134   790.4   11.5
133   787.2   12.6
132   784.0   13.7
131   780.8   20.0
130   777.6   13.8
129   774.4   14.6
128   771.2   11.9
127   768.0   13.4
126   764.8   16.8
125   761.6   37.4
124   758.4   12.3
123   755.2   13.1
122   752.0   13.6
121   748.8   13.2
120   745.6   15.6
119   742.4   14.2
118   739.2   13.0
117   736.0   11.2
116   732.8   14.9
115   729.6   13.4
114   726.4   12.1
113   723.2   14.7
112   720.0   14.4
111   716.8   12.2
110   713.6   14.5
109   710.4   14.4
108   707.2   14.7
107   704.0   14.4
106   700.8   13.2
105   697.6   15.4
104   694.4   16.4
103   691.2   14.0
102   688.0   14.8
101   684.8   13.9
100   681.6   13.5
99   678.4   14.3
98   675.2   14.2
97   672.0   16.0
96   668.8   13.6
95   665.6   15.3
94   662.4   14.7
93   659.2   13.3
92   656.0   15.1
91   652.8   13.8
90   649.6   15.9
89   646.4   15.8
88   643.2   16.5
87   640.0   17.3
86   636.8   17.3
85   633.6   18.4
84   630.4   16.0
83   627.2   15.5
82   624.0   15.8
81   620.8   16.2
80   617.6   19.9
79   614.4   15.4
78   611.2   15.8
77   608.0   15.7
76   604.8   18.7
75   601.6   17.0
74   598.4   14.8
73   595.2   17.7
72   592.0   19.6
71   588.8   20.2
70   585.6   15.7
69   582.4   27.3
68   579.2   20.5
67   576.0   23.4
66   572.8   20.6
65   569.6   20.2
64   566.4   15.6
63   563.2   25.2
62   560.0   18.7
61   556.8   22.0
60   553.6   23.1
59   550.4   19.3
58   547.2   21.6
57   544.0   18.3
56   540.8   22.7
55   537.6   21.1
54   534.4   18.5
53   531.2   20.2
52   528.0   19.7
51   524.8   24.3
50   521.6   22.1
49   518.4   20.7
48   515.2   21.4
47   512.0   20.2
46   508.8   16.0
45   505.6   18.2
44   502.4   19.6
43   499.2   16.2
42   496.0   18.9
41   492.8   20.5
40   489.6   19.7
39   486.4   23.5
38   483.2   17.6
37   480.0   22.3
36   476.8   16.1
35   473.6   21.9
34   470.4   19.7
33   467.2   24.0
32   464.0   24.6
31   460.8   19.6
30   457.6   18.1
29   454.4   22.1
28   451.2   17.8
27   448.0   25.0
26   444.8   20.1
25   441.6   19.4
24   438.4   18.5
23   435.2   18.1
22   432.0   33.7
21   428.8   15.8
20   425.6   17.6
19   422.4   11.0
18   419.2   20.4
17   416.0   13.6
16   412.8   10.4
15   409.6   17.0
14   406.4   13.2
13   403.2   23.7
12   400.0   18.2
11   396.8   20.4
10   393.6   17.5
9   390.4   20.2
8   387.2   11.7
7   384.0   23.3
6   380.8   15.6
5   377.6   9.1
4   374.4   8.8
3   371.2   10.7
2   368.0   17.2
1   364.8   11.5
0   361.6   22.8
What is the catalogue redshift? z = 0.16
